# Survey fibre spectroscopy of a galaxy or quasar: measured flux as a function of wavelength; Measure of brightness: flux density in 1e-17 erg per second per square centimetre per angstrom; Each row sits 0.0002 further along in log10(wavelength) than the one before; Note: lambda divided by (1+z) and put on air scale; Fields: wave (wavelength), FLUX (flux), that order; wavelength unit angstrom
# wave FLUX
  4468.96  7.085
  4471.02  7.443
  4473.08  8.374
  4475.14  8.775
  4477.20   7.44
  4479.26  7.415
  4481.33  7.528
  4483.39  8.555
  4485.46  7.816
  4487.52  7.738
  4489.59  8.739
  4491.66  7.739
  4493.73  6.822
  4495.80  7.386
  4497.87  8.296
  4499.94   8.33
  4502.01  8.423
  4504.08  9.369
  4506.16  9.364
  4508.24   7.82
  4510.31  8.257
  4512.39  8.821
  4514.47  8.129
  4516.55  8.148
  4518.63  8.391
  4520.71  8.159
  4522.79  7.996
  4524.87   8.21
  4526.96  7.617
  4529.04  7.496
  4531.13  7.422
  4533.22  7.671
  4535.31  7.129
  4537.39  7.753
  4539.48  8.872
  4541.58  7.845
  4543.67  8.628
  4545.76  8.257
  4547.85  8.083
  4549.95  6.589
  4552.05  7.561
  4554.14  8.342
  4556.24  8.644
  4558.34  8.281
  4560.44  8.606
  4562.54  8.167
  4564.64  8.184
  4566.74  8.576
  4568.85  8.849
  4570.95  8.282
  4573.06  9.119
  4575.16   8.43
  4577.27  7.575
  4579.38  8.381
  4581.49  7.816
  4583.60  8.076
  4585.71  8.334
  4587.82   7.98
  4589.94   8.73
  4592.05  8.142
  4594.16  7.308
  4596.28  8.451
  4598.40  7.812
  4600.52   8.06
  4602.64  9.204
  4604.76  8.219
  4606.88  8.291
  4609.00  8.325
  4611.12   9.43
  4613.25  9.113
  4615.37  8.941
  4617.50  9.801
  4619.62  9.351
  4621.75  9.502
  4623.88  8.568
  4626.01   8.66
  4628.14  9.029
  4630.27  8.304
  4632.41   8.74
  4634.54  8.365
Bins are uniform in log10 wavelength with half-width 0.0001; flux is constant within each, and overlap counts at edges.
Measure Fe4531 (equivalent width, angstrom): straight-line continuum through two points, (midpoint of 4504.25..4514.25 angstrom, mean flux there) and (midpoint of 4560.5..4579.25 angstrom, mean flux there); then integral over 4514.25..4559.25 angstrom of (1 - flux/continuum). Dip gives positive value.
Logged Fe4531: 2.90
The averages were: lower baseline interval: 8.59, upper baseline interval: 8.41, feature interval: 7.96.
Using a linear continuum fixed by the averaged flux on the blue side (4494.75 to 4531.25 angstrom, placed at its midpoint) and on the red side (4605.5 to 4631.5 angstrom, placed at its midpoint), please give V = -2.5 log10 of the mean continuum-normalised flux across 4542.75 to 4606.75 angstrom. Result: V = 0.05 mag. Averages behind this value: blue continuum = 8.22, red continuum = 8.93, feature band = 8.22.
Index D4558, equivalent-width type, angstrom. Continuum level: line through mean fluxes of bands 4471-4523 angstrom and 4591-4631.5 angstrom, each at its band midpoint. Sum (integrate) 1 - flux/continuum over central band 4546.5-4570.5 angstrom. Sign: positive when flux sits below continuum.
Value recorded 0.7 angstrom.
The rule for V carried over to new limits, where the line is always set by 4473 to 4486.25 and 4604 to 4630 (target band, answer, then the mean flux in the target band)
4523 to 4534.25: 0.081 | 7.7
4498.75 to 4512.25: -0.060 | 8.61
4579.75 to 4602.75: 0.078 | 8.14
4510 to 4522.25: -0.012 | 8.31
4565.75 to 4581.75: 0.028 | 8.4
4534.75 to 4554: 0.068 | 7.9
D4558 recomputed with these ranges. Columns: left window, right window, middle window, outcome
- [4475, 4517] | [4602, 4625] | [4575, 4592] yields 1.18 angstrom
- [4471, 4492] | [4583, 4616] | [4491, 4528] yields -0.45 angstrom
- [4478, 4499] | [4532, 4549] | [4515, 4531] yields -0.06 angstrom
